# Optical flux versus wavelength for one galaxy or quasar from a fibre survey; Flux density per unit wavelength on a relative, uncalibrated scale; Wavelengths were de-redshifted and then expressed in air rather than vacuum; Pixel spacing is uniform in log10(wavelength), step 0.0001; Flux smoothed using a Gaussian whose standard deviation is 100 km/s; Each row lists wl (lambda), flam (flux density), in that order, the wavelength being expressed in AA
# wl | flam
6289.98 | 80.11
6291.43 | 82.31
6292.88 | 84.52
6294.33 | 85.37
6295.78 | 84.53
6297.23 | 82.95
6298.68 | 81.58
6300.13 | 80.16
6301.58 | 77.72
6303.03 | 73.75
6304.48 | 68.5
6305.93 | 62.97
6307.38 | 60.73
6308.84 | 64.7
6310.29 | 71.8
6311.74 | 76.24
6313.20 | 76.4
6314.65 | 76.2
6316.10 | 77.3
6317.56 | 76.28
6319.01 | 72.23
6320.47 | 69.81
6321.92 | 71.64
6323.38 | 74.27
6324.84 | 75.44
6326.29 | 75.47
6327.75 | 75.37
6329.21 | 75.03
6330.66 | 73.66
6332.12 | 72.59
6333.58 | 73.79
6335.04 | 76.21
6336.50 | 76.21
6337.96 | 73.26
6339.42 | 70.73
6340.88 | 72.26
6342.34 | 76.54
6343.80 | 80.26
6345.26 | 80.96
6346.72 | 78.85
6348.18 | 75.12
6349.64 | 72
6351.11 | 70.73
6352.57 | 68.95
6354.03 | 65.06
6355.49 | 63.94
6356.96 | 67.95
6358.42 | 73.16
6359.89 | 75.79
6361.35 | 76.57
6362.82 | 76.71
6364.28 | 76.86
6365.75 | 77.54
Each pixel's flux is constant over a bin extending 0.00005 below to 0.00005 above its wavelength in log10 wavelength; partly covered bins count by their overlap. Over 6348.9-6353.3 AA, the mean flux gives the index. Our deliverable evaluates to 70.5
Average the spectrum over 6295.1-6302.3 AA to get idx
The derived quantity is 81.4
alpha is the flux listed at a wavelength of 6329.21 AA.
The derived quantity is 75.03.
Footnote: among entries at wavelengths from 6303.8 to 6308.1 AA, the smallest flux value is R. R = 60.73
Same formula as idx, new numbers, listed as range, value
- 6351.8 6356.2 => 66.2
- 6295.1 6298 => 83.7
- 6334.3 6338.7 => 75.1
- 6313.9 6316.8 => 77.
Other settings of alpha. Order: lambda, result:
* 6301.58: 77.72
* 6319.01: 72.23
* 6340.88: 72.26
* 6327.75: 75.37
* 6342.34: 76.54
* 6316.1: 77.3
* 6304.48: 68.5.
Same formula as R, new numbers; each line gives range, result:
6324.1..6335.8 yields 72.59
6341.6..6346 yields 76.54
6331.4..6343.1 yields 70.73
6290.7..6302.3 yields 77.72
